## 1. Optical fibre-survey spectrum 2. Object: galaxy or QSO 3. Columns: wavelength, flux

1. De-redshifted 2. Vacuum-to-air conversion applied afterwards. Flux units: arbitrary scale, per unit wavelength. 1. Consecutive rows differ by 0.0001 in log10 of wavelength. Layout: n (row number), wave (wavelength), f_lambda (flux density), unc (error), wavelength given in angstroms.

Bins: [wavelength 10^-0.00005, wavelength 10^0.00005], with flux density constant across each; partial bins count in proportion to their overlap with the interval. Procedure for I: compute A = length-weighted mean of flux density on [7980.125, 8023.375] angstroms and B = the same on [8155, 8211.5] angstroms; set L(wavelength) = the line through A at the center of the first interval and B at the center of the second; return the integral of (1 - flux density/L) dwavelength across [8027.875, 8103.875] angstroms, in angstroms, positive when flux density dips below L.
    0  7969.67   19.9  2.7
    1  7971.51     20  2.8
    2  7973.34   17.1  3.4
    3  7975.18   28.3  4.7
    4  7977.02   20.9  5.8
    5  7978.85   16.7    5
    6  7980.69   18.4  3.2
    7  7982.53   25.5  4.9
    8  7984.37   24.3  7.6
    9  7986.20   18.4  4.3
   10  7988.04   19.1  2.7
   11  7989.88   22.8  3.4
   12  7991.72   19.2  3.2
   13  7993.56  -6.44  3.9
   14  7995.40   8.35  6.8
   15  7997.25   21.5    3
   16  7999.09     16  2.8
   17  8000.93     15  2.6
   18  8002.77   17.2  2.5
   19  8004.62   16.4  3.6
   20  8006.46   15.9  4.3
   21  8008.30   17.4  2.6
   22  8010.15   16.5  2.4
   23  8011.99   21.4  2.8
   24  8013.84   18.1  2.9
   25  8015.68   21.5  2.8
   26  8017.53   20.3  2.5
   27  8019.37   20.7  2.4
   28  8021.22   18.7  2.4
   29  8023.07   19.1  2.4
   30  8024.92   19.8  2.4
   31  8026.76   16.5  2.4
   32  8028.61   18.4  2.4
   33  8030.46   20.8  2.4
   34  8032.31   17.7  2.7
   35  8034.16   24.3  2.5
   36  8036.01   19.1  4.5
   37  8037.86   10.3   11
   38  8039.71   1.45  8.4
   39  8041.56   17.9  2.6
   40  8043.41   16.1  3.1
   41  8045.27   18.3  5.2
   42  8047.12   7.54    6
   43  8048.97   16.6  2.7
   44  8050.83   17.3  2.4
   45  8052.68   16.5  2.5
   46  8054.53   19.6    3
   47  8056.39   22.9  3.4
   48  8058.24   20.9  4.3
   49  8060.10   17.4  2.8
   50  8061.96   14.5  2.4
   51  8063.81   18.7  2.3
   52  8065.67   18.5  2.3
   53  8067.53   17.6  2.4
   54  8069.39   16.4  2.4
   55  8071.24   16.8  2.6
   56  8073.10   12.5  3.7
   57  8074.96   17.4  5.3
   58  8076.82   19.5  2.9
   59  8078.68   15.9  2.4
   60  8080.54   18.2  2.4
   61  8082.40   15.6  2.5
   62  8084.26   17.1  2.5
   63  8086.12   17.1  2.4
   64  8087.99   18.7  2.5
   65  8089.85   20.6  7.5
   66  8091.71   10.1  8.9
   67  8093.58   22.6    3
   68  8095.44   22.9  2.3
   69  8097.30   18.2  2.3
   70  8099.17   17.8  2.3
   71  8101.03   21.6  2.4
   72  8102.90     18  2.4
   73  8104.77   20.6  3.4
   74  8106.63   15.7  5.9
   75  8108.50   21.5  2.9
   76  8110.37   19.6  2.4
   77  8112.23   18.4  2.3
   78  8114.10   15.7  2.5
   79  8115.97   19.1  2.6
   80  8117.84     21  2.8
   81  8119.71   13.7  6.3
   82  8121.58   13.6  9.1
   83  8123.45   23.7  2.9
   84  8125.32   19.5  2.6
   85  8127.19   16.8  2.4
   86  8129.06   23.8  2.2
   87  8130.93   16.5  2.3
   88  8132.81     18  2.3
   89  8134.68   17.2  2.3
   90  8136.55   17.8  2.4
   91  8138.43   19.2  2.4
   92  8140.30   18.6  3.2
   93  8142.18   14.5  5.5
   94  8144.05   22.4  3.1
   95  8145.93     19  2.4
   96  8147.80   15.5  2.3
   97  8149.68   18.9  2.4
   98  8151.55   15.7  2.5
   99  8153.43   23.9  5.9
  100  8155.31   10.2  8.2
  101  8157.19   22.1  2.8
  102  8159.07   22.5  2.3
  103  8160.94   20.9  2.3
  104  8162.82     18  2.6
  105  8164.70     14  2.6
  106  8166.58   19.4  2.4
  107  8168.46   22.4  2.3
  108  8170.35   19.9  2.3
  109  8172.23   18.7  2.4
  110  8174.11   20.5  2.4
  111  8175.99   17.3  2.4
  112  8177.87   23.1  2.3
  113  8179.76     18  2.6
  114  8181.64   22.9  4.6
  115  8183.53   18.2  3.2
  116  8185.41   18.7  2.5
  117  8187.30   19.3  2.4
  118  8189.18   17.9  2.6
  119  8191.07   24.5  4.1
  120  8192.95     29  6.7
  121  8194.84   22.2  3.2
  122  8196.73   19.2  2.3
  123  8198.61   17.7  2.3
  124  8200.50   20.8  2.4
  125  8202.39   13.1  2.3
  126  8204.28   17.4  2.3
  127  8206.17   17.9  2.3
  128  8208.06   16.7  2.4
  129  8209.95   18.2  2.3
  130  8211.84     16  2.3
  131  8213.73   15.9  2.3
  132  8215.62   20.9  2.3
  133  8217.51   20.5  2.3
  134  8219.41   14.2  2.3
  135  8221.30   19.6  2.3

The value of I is 4.2 angstroms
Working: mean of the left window 17.7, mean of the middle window 17.3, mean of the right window 19.4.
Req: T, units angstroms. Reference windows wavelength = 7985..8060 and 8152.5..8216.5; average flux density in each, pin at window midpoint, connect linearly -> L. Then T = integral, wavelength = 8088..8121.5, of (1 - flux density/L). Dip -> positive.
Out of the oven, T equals -0.6 angstroms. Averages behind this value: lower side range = 17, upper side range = 19.3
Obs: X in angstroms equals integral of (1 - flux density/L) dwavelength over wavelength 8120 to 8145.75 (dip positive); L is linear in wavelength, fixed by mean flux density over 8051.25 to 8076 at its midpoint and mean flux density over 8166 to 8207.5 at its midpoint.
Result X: 0.6 angstroms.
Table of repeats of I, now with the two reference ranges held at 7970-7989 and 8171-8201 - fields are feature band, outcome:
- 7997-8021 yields 3.0 angstroms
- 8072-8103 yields 4.2 angstroms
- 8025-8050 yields 5.8 angstroms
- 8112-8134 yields 2.5 angstroms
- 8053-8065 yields 1.1 angstroms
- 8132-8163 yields 3.1 angstroms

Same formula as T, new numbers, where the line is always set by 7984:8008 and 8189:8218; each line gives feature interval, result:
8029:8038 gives -1.5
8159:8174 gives -0.6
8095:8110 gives -1.6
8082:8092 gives 0.2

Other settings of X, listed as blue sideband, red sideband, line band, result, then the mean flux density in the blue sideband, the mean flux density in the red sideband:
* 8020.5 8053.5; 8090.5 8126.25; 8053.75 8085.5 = -0.3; 16.5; 18.6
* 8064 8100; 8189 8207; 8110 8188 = 1.0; 17.6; 20.1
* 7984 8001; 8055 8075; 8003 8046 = -3.1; 15.6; 17.7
